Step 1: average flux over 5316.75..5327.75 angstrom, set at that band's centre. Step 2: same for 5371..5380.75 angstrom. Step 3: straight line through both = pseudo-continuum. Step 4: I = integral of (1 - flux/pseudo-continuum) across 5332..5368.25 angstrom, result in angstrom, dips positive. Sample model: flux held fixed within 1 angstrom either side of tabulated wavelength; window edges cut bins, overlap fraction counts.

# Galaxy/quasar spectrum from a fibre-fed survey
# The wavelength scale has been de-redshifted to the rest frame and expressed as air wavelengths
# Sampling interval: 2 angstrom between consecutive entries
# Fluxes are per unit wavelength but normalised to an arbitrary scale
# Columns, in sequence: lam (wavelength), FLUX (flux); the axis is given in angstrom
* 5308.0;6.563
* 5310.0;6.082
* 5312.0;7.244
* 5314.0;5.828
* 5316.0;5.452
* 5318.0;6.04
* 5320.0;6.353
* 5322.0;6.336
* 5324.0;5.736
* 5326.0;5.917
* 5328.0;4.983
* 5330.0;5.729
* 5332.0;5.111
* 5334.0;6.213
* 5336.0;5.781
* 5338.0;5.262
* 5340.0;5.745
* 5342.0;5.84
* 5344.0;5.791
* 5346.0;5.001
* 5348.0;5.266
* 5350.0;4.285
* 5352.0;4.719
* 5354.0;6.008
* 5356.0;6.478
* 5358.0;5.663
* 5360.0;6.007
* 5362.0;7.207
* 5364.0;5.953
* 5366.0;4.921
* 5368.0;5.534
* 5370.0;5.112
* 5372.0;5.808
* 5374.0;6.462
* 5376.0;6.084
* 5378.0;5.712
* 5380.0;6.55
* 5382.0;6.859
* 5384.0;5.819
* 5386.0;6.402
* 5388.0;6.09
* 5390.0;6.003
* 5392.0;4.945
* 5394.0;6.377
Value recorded 2.5 angstrom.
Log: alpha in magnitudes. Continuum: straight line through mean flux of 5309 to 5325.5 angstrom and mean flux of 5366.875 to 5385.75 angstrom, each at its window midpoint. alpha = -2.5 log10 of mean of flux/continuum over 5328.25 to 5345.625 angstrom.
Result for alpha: 0.08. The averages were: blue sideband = 6.13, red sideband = 6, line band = 5.63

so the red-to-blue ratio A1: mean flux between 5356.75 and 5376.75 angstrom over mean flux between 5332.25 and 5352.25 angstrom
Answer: 1.09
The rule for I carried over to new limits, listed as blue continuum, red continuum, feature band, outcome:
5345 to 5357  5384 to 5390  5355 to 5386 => -1.5 angstrom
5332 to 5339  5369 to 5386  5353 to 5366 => -0.5 angstrom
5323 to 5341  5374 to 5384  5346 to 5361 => 1.2 angstrom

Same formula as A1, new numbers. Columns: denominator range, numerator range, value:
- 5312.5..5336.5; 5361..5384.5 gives 1.03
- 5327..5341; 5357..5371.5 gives 1.04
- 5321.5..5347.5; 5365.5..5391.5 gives 1.06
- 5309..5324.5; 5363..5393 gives 0.96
